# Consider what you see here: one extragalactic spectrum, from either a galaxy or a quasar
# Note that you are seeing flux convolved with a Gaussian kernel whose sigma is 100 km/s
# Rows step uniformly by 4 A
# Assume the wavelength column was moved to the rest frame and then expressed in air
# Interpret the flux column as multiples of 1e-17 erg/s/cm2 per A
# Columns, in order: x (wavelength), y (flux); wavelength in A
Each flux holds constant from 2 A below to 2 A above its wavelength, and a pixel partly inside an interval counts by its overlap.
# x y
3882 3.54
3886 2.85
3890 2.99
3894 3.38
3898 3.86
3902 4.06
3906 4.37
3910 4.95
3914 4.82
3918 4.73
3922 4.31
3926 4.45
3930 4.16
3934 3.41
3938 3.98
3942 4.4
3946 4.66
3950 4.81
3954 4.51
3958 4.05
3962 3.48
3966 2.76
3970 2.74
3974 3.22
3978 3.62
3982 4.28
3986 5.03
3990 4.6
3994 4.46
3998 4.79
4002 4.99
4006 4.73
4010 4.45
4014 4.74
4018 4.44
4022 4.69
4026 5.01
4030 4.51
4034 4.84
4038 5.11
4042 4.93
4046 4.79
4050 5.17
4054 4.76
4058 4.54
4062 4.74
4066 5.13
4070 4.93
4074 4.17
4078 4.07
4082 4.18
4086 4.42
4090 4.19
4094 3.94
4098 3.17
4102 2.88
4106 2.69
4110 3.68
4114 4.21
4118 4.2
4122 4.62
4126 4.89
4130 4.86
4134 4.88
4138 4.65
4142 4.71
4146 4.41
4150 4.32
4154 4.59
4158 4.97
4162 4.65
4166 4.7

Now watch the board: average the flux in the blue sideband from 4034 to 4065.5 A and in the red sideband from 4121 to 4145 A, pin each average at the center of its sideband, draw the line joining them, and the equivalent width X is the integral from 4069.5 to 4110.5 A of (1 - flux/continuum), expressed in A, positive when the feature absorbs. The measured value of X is 8.6 A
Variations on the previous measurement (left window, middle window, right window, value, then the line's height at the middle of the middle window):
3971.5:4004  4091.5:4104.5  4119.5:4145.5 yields 3.7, 4.64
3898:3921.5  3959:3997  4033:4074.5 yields 6.9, 4.67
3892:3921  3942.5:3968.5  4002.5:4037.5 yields 2.5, 4.48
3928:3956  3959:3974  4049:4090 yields 4.3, 4.33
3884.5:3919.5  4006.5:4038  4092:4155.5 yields -4.7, 4.09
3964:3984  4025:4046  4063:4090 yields -4.5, 4.01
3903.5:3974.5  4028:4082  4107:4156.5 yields -4.9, 4.33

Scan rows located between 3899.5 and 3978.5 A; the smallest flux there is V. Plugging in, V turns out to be 2.74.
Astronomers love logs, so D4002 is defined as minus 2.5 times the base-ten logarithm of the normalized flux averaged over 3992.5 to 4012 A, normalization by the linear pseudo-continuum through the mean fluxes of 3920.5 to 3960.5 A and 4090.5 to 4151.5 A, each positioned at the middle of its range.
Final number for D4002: -0.11 mag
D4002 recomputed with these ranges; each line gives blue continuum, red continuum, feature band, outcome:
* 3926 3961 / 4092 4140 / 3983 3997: -0.119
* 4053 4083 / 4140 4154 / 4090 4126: 0.200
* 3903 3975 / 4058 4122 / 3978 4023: -0.128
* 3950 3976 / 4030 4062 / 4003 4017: -0.088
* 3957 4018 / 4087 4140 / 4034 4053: -0.206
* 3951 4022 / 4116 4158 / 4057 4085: -0.023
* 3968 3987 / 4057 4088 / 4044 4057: -0.128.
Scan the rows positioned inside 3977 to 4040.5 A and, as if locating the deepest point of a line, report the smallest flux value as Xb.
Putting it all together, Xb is 3.62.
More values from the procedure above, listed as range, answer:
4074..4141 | 2.69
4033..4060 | 4.54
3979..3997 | 4.28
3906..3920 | 4.37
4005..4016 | 4.45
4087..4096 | 3.94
